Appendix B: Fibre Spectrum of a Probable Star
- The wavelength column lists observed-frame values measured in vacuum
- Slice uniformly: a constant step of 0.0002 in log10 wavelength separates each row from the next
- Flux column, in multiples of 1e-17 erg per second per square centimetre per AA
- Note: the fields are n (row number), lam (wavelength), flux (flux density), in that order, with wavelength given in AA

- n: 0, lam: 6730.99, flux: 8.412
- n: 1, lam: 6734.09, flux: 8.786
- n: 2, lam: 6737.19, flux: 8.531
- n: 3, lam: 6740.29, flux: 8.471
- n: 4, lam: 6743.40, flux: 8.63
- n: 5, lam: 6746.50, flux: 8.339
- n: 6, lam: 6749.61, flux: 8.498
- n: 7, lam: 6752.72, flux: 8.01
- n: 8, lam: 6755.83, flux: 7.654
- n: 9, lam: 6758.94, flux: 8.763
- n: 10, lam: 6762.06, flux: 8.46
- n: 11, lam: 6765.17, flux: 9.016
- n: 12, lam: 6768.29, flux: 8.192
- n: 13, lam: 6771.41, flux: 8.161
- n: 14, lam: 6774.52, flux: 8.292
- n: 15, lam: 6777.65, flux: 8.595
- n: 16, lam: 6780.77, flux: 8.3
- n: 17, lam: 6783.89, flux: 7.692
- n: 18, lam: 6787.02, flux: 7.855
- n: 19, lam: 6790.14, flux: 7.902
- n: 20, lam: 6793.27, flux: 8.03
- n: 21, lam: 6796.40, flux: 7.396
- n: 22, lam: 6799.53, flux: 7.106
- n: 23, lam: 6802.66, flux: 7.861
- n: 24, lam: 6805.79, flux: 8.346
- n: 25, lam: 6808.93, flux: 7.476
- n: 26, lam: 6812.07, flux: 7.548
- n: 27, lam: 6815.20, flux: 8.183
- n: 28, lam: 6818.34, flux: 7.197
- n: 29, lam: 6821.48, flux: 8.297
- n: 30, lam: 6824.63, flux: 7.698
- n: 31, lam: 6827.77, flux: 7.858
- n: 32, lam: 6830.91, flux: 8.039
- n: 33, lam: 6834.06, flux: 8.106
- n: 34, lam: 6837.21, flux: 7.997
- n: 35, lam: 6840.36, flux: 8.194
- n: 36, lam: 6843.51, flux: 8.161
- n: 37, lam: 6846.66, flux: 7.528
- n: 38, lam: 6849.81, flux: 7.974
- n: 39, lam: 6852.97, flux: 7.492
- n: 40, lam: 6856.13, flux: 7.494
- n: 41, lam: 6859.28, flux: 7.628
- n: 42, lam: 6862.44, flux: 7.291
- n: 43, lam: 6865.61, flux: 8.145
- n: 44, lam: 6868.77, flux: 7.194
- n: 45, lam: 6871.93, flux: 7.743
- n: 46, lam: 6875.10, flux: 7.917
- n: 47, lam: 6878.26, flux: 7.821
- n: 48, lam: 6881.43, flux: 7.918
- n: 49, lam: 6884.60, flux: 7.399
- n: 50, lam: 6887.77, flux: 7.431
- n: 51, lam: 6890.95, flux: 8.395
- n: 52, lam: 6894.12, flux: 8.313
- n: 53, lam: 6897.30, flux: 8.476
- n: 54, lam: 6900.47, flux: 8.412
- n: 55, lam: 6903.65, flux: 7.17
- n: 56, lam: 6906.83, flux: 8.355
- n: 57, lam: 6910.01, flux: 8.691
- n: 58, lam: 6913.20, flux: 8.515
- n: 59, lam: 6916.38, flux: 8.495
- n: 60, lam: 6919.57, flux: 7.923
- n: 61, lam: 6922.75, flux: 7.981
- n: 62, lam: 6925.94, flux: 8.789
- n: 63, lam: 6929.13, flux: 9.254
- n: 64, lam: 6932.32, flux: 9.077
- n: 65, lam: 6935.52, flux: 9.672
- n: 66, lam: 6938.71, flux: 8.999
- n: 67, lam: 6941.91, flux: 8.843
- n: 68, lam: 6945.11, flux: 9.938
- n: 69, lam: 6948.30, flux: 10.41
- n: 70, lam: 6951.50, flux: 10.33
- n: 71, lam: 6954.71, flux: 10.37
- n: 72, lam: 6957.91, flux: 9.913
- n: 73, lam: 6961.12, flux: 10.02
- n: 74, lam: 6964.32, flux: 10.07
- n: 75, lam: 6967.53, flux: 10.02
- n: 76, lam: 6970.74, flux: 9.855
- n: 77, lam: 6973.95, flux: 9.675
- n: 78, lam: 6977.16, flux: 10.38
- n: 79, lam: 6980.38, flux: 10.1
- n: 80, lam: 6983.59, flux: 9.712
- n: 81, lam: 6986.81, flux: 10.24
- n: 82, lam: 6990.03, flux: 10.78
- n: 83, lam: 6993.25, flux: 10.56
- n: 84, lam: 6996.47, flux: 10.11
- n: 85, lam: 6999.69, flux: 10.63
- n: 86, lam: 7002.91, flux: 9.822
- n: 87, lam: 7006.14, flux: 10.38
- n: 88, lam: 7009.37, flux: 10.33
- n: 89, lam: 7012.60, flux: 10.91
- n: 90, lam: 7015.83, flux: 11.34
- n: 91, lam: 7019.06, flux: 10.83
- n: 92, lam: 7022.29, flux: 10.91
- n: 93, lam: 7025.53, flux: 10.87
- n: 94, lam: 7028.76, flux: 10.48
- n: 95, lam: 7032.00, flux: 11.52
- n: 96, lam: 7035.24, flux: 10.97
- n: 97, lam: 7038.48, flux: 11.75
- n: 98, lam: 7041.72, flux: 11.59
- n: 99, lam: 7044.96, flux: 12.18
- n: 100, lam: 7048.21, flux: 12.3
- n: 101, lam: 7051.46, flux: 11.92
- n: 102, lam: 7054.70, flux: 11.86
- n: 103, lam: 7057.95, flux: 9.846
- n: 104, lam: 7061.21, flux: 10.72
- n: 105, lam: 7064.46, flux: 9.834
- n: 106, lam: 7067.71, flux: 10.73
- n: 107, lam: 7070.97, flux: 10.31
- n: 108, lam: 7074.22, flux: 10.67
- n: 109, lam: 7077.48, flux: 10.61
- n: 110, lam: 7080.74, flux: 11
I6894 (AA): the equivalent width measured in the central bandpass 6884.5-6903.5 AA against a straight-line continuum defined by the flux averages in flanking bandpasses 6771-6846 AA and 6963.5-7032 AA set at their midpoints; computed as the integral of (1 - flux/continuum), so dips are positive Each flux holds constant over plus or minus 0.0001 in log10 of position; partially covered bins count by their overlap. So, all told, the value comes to 2.1 AA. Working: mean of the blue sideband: 7.92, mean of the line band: 8.06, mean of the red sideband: 10.4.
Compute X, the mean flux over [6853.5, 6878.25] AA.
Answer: 7.64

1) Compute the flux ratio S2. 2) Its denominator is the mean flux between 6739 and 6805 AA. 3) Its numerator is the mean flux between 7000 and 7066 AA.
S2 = 1.4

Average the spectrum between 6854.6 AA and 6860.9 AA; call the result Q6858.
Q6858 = 7.57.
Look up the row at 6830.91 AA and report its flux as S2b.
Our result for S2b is 8.039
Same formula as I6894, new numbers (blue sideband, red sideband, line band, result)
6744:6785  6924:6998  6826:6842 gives 1.50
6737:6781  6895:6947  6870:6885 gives 1.43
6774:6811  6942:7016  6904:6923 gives 2.26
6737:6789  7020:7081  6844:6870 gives 4.48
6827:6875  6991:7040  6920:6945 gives 0.83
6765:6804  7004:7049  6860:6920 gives 8.90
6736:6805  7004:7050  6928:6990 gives 3.00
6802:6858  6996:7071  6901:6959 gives 2.27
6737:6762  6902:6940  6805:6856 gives 3.60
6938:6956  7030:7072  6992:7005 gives 0.29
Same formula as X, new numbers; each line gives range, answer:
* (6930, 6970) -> 9.8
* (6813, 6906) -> 7.85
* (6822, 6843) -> 8.01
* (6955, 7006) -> 10.1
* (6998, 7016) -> 10.5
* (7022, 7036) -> 11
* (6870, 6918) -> 8.06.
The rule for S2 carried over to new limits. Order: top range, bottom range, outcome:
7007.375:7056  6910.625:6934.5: 1.31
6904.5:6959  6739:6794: 1.10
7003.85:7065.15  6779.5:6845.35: 1.41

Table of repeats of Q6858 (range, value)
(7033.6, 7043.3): 11.4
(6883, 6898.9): 8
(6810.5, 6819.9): 7.65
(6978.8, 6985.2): 9.91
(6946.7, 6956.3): 10.4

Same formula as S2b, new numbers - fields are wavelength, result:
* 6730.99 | 8.412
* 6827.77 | 7.858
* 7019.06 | 10.83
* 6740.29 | 8.471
